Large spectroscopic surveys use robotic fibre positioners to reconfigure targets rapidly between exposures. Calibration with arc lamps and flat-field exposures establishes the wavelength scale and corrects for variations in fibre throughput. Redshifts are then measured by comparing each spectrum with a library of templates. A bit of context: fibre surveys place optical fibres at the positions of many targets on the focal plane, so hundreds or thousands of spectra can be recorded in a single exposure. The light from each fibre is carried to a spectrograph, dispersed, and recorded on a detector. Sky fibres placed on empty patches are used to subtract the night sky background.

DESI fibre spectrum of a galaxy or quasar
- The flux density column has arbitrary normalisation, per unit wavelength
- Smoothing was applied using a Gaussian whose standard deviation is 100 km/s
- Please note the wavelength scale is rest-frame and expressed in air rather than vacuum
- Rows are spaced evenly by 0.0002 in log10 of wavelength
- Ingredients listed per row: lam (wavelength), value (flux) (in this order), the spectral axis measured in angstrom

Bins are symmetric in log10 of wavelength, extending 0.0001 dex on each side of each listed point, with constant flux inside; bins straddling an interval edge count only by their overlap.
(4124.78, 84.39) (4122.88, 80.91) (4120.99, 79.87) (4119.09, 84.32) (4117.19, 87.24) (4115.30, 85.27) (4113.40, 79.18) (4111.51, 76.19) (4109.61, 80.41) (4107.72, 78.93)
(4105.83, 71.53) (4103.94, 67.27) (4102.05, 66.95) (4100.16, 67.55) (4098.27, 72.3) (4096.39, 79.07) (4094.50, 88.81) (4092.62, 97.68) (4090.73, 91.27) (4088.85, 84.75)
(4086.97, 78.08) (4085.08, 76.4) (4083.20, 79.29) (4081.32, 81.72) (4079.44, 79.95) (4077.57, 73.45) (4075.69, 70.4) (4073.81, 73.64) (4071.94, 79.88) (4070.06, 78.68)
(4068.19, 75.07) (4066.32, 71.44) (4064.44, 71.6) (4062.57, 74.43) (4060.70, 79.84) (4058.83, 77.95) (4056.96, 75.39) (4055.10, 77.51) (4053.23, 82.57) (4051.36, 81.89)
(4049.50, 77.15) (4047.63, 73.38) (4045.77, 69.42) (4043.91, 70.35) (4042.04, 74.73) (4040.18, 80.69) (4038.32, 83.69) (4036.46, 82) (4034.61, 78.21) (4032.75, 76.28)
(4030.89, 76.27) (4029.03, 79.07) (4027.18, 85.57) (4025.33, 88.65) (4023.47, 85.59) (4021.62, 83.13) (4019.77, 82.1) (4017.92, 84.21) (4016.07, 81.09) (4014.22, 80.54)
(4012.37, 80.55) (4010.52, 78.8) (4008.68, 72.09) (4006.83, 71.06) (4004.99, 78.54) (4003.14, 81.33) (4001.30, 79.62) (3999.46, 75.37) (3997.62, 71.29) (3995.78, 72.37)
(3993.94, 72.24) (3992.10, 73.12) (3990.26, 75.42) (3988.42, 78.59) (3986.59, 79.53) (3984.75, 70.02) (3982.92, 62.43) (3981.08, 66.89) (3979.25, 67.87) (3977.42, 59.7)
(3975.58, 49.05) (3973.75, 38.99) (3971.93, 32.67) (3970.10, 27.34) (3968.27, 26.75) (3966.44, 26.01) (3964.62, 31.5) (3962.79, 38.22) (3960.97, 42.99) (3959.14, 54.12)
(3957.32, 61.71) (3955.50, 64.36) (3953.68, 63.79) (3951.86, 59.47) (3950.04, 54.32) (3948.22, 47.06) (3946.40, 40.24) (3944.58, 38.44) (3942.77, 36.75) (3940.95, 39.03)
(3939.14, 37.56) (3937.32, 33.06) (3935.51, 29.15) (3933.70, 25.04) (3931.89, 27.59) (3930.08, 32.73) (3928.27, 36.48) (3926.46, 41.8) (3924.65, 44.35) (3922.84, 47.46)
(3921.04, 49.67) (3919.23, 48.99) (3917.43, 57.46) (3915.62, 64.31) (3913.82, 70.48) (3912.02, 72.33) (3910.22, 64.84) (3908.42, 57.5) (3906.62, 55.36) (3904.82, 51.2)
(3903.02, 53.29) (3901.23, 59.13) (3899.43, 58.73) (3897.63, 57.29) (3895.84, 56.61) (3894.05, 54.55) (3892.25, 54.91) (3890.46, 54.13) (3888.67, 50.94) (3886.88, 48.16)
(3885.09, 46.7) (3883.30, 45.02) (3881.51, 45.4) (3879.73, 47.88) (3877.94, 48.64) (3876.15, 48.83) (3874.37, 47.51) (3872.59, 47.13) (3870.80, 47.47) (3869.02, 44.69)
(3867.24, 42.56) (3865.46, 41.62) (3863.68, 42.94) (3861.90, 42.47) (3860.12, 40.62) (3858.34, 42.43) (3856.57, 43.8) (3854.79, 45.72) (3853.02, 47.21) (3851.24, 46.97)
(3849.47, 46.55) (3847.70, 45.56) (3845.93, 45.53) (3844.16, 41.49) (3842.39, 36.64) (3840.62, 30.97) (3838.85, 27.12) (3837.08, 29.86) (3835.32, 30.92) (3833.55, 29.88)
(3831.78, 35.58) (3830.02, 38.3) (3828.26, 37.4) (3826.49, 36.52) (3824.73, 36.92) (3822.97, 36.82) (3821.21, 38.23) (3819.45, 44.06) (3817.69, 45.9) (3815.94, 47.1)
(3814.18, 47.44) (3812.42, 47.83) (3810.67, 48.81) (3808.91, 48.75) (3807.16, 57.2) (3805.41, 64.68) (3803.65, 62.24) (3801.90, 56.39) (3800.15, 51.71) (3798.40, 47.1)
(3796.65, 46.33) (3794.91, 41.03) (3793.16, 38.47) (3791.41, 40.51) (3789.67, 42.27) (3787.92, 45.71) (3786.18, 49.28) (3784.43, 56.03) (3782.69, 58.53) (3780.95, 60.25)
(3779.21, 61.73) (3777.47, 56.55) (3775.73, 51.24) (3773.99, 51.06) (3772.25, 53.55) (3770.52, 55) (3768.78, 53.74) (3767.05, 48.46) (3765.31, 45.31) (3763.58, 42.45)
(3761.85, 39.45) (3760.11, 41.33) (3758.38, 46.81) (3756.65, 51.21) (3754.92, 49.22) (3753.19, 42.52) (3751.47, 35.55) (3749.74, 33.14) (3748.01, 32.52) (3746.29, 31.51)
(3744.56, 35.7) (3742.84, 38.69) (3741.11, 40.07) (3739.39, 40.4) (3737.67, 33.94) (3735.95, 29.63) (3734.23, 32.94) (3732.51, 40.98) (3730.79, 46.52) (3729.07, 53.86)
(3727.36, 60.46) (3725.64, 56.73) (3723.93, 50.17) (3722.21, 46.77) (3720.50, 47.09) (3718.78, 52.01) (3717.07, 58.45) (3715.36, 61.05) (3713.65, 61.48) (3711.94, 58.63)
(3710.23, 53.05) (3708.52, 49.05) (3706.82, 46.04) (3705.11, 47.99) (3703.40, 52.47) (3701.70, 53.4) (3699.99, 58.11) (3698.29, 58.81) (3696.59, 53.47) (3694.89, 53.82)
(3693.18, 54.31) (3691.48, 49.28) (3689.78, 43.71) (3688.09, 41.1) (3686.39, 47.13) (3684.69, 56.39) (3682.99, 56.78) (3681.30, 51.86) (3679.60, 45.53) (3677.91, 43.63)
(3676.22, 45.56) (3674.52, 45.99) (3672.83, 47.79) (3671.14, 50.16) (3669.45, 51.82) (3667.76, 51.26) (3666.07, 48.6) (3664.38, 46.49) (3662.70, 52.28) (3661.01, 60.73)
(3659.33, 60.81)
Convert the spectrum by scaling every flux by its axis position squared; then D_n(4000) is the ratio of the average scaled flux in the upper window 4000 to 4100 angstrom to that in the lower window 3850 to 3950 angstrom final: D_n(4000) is 1.8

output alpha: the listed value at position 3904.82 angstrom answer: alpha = 51.2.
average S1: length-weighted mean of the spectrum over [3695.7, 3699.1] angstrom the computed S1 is 56.2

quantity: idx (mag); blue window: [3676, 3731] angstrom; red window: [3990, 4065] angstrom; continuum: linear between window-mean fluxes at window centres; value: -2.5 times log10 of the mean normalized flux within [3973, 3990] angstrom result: 0.16 mag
